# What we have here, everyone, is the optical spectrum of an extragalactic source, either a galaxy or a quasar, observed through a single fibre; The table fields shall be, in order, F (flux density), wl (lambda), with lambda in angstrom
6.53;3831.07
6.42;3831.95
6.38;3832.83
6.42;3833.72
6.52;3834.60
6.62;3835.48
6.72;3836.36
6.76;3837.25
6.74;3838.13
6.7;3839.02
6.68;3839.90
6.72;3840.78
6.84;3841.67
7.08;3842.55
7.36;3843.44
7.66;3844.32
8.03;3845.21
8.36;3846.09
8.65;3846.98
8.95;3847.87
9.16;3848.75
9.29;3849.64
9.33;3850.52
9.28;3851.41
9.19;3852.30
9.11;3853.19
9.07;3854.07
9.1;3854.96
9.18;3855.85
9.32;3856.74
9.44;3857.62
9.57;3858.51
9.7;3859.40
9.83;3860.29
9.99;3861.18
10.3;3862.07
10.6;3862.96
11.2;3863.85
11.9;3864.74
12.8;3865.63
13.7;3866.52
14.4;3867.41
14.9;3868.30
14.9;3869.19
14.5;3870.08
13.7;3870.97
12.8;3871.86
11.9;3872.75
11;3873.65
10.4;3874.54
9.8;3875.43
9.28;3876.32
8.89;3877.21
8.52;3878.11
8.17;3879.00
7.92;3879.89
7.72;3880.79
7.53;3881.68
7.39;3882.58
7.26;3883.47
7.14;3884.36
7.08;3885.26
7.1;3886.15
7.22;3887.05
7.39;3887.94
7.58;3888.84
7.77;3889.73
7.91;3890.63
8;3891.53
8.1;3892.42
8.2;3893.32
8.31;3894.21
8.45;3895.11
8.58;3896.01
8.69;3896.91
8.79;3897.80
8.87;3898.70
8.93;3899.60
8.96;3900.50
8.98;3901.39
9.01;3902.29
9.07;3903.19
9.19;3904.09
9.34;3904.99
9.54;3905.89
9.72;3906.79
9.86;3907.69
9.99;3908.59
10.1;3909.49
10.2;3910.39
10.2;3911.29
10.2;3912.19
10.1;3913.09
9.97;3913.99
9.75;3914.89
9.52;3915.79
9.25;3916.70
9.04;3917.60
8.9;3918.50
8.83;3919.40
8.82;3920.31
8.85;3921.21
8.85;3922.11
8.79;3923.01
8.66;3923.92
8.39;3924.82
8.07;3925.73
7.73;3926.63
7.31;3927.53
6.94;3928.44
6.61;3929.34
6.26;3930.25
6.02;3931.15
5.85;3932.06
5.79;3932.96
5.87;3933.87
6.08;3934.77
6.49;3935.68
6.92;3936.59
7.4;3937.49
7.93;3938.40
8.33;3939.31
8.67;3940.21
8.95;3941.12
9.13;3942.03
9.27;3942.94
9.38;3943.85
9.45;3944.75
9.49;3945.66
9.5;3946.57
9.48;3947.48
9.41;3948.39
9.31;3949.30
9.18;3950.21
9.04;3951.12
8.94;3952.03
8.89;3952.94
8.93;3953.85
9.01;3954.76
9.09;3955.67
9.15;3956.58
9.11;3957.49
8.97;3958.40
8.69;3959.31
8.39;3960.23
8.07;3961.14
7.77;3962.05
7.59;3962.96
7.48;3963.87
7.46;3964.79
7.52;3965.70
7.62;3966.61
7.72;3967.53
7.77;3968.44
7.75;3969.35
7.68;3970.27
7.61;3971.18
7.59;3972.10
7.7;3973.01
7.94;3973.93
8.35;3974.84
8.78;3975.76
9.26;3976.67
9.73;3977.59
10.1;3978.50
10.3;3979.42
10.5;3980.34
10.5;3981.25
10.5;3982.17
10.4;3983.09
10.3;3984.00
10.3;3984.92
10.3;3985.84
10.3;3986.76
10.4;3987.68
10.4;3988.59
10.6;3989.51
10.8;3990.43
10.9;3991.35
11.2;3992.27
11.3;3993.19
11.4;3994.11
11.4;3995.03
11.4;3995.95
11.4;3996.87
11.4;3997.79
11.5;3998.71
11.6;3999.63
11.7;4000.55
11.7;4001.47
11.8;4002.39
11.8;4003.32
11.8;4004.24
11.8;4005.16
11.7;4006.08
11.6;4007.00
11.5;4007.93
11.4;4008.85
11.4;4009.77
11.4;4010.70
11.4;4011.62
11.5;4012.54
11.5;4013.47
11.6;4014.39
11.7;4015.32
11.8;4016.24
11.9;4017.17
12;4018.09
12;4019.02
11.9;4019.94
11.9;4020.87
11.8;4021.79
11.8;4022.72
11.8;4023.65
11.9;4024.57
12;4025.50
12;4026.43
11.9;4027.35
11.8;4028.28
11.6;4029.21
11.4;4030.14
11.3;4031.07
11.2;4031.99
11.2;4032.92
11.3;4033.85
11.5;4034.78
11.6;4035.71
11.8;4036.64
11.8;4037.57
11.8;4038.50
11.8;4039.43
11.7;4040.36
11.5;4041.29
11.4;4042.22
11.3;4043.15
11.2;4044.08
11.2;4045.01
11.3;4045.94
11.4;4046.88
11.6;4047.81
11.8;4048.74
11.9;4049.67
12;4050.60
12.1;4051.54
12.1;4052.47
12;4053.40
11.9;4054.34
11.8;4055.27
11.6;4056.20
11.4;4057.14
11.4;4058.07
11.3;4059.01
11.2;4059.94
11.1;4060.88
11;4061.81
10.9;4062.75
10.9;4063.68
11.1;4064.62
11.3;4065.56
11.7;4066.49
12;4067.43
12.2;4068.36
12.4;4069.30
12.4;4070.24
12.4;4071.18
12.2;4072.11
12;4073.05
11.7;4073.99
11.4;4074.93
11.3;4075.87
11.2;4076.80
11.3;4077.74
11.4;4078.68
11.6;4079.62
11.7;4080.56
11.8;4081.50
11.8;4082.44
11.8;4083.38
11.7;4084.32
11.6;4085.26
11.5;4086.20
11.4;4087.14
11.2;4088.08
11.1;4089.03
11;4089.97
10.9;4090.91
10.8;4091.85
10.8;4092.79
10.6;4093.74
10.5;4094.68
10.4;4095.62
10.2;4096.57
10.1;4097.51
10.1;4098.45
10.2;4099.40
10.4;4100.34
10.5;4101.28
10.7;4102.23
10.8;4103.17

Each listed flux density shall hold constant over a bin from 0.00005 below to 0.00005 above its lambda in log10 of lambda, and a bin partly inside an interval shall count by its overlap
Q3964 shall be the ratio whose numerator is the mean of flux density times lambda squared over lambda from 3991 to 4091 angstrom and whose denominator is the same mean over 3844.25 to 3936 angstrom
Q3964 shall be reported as 1.4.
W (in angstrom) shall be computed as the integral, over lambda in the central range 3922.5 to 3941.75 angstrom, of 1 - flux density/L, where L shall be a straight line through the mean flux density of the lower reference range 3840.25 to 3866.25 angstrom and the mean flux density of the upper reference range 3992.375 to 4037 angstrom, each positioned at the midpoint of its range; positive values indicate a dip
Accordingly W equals 5.72 angstrom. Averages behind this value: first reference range 9.23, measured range 7.31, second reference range 11.6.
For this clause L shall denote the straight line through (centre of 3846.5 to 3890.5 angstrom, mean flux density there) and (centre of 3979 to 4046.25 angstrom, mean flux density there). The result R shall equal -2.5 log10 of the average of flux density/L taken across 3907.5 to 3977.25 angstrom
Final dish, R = 0.25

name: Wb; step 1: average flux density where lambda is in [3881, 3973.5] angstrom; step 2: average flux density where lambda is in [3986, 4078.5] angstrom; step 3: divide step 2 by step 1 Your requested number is 1.38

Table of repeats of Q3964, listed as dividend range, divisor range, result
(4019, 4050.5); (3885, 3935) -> 1.47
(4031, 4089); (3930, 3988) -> 1.42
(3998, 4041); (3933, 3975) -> 1.46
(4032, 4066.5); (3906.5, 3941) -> 1.47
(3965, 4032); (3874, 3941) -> 1.34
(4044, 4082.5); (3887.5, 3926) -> 1.40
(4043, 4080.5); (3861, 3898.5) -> 1.31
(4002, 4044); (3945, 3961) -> 1.33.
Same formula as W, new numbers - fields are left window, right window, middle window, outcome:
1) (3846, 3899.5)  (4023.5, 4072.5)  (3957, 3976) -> 4.79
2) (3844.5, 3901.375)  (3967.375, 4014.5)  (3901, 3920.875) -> 0.56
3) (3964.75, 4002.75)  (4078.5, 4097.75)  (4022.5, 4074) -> -4.69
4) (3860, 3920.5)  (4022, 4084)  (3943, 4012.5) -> 5.87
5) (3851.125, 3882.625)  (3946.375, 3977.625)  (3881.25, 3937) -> 7.54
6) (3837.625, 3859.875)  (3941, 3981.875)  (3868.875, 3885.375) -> -2.52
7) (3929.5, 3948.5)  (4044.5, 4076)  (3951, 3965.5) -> -0.12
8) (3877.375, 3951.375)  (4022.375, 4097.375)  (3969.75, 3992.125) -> 0.43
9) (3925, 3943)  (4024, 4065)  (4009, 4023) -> -1.69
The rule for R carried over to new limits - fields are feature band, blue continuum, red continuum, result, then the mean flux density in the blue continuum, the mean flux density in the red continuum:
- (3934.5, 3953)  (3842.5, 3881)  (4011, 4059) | 0.25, 10.2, 11.7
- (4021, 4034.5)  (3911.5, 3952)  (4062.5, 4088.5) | -0.11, 8.37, 11.6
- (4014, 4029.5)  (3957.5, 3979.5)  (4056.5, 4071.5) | -0.18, 8.23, 11.5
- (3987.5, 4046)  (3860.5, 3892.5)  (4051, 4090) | -0.04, 9.93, 11.6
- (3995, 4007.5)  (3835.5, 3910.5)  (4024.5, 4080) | -0.07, 9.19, 11.6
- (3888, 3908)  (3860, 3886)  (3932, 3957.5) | 0.13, 10.5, 8.45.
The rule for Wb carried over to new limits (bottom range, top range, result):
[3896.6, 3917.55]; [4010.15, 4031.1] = 1.24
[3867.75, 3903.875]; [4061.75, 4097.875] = 1.24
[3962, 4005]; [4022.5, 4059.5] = 1.18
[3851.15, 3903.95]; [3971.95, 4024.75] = 1.15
